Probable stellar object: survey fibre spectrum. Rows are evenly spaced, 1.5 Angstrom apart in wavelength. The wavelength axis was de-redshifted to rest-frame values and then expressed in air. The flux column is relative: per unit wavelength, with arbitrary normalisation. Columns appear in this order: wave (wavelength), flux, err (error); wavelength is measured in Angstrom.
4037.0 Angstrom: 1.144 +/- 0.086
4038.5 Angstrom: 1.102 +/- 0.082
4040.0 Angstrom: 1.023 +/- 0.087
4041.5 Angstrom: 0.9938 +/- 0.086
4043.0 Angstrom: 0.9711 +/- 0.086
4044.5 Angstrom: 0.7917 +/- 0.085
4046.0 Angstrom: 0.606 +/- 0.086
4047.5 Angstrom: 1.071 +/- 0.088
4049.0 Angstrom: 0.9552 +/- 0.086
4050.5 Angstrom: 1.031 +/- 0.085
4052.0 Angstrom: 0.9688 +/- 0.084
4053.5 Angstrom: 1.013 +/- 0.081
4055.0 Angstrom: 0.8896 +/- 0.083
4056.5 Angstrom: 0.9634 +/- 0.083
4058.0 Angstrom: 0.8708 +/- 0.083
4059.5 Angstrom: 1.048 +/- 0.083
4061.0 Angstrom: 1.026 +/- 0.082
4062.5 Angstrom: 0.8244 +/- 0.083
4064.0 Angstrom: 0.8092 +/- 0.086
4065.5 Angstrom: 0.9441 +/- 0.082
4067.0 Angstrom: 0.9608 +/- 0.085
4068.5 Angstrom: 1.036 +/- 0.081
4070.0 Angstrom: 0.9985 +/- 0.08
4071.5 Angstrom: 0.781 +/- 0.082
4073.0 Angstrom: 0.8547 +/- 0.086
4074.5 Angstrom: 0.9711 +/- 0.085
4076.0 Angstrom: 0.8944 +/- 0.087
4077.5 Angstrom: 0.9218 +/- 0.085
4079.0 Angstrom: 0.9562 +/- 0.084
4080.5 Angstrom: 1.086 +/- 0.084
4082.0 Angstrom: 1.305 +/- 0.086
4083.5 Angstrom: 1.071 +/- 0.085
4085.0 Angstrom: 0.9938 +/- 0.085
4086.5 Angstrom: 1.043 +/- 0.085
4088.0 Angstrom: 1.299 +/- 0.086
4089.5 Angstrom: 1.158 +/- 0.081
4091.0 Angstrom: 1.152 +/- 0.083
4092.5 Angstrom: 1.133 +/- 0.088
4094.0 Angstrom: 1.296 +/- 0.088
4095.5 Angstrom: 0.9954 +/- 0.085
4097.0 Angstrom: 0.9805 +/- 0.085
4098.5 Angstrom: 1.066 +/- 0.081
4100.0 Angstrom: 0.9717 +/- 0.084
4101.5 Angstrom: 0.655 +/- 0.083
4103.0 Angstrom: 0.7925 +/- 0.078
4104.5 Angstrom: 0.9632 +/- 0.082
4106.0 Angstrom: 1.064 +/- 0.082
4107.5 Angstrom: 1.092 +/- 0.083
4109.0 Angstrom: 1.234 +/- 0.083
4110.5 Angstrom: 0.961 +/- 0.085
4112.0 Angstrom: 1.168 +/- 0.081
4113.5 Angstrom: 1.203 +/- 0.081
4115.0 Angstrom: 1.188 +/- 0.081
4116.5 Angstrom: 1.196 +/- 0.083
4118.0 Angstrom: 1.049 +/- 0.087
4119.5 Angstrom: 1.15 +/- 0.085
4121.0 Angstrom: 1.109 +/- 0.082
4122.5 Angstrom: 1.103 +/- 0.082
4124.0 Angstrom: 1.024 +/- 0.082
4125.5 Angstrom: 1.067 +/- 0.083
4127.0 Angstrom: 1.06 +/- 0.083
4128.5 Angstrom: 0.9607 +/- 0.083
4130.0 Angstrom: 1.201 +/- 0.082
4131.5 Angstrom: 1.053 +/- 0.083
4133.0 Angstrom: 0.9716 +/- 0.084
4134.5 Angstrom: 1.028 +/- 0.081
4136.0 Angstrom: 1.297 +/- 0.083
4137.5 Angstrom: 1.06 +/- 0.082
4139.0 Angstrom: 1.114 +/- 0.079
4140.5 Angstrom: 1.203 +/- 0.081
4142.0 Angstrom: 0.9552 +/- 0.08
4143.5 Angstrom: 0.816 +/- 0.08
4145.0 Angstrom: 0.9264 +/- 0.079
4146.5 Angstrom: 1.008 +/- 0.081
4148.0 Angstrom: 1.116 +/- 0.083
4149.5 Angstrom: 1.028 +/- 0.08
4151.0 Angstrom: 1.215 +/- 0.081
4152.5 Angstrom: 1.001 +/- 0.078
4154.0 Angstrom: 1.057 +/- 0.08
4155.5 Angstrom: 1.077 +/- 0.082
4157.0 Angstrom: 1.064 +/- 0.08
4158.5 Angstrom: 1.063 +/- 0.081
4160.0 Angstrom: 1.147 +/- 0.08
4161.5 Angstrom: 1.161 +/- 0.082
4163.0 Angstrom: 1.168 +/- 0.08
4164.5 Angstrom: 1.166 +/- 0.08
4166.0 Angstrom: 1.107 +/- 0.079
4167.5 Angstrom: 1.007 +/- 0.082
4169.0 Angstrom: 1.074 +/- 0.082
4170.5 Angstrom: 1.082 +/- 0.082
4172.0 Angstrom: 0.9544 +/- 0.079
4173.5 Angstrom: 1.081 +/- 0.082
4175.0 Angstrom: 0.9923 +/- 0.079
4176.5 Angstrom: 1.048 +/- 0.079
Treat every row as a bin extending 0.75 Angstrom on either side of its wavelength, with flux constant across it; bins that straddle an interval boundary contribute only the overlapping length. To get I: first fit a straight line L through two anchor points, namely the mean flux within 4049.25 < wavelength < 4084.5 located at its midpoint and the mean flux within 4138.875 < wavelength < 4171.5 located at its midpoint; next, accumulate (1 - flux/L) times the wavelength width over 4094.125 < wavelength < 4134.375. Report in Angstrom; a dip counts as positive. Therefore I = -1.2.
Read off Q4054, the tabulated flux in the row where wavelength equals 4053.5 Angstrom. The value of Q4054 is 1.013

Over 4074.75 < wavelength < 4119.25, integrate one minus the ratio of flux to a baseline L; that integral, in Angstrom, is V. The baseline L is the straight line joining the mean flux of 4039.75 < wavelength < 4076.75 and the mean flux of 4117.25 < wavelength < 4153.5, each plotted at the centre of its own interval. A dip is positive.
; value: -3.0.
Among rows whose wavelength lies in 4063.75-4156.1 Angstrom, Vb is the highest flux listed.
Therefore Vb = 1.305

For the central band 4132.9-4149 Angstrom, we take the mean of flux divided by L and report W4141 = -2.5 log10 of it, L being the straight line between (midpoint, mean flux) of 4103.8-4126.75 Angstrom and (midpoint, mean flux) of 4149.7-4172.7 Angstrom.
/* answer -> 0.05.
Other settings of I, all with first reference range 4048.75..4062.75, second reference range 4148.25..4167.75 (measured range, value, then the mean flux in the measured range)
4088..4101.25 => -0.97 Angstrom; 1.09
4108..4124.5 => -1.31 Angstrom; 1.13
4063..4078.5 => 1.06 Angstrom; 0.916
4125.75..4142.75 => -0.21 Angstrom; 1.08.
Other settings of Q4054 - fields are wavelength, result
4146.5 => 1.008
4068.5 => 1.036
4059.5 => 1.048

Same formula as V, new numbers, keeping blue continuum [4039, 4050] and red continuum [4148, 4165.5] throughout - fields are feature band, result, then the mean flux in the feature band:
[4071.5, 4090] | -1.0 Angstrom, 1.03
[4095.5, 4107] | 0.9 Angstrom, 0.936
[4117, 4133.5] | -0.3 Angstrom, 1.07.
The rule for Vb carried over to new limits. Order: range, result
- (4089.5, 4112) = 1.296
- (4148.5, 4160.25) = 1.215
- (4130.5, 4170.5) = 1.297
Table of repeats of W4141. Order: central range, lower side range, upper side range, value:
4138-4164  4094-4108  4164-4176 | -0.04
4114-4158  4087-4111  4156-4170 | 0.01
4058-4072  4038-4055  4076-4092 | 0.09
